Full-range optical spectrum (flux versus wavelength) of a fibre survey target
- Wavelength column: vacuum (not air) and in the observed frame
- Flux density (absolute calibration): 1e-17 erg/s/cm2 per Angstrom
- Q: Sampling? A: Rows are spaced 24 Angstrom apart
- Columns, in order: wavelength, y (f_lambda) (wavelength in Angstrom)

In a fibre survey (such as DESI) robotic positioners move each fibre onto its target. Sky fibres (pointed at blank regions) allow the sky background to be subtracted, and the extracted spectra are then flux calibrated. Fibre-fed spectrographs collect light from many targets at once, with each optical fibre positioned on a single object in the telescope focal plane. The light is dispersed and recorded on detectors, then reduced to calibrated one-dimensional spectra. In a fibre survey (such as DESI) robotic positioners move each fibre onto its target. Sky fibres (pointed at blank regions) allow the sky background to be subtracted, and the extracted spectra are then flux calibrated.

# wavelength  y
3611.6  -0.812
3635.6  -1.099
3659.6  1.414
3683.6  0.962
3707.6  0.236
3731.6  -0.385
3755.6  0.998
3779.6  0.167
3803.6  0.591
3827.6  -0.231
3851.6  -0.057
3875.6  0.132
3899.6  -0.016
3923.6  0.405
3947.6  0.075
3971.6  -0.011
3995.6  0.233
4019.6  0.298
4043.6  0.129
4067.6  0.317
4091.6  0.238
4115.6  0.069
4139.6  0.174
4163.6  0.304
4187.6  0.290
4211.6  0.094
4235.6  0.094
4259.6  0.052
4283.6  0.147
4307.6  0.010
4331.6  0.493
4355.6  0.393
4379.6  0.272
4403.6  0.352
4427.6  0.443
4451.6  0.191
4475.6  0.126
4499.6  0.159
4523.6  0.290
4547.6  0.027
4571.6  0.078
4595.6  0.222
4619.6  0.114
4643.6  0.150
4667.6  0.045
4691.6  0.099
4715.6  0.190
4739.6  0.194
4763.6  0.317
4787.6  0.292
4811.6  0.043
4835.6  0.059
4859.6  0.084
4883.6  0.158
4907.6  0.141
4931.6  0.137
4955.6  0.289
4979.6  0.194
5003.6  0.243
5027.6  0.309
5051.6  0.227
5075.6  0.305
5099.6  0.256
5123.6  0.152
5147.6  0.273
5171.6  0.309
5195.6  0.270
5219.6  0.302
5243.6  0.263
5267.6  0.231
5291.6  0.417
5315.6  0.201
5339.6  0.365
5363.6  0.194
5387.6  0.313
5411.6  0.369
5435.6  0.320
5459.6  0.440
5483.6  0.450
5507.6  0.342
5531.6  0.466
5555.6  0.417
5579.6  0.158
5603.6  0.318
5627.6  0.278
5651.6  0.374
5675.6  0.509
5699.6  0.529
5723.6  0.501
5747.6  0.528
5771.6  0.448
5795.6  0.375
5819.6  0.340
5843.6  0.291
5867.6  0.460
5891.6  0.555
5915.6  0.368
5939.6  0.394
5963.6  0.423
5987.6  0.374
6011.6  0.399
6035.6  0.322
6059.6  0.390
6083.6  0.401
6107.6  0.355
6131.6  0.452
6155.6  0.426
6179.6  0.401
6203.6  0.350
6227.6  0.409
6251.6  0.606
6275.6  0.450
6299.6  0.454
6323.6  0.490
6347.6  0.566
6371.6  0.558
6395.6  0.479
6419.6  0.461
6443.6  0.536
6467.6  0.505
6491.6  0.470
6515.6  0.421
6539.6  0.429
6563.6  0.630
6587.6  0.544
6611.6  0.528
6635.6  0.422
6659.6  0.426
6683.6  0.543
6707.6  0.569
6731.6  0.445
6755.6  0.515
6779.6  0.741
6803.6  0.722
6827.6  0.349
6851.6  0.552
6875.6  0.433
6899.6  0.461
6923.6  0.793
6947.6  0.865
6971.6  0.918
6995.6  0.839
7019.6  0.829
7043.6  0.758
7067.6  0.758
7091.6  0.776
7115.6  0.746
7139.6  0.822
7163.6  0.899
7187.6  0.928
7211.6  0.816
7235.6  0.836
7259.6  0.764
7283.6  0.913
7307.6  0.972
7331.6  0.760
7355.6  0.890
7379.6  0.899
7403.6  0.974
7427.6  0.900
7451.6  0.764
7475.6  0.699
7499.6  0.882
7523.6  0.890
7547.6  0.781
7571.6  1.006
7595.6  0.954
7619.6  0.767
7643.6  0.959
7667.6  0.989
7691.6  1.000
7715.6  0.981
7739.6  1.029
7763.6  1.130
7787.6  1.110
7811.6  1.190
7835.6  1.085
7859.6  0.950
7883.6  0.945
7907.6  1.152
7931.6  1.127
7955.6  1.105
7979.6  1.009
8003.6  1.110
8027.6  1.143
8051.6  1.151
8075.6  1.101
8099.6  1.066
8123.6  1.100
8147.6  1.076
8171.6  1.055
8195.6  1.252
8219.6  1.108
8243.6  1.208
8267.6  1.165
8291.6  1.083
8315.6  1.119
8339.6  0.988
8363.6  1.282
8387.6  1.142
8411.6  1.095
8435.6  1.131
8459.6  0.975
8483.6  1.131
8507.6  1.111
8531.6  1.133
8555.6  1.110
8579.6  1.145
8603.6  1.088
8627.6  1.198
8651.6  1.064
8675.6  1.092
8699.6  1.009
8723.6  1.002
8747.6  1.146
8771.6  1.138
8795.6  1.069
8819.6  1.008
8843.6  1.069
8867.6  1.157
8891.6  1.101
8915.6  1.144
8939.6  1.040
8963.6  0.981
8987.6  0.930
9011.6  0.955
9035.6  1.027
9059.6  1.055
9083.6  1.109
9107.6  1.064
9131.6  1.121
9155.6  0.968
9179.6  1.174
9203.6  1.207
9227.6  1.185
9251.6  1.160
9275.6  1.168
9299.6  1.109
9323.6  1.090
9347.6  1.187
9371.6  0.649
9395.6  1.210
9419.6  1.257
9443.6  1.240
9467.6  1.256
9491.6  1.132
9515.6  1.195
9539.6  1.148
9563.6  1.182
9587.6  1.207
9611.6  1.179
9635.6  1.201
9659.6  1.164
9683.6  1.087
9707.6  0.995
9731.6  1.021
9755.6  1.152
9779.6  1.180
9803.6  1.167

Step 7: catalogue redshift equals 0.74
